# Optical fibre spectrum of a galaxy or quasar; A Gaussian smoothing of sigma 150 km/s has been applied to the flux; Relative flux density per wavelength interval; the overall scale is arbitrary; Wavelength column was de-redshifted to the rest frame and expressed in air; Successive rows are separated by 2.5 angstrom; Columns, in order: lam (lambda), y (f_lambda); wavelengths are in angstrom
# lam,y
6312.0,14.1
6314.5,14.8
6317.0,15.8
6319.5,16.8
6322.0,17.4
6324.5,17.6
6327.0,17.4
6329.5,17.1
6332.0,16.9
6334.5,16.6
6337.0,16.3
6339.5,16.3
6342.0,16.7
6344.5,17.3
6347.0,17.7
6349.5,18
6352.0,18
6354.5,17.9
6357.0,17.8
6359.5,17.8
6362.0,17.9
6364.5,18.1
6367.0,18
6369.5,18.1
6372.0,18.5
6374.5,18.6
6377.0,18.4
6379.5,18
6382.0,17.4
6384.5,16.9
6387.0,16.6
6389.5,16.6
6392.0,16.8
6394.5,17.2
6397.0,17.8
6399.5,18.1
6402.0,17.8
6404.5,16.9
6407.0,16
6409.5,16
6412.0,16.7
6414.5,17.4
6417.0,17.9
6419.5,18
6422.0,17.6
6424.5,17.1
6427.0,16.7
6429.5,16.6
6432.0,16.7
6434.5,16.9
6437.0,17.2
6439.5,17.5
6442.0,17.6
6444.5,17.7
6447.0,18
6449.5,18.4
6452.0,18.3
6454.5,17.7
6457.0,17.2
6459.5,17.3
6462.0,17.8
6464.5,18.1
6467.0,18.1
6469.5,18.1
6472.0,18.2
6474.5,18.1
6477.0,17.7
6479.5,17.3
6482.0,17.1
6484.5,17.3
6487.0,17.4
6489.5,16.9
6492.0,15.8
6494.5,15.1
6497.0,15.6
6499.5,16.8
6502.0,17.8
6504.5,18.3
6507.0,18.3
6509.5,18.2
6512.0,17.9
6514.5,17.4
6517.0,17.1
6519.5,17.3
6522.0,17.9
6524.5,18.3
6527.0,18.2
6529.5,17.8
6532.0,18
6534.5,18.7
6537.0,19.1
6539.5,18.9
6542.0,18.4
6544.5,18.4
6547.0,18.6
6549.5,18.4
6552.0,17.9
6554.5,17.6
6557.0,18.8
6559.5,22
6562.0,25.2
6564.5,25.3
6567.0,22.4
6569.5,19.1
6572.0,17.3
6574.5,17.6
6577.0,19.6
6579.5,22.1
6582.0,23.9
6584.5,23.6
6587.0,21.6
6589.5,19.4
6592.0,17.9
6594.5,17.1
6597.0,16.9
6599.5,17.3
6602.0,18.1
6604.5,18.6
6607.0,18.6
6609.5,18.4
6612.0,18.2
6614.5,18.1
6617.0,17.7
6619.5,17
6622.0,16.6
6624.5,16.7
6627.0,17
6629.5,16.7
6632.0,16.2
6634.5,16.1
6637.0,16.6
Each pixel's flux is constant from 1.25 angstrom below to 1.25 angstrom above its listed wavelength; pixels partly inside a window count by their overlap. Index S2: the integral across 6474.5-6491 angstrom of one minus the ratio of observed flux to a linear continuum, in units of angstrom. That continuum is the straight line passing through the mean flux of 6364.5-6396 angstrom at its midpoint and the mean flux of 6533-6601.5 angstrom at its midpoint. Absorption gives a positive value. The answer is 1.3 angstrom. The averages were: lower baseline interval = 17.6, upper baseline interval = 19.7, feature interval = 17.3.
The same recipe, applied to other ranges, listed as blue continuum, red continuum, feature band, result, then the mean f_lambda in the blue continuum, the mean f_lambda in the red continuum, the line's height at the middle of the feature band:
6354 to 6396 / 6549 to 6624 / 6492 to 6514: 1.8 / 17.7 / 19.4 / 18.7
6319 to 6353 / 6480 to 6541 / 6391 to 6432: 0.4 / 17.2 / 17.6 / 17.3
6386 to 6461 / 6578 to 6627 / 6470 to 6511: 1.3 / 17.3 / 18.8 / 17.8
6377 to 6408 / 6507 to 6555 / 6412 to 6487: 0.2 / 17.2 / 18.1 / 17.6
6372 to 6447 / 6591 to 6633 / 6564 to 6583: -3.5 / 17.3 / 17.5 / 17.4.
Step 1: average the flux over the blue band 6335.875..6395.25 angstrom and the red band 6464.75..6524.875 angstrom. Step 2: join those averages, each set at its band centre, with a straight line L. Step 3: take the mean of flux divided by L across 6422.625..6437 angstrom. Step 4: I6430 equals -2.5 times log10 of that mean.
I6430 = 0.04 mag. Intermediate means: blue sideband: 17.5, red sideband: 17.4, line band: 16.9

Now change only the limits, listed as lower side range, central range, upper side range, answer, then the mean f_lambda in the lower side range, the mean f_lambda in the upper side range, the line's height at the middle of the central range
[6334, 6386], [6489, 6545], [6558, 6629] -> 0.07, 17.6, 19.4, 18.8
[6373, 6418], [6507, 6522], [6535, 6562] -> 0.06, 17.3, 19.1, 18.7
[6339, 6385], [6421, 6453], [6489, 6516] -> 0.00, 17.8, 17.1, 17.4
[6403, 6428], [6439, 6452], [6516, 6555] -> -0.04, 17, 18.2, 17.3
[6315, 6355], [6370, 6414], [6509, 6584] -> 0.02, 17.1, 19.3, 17.7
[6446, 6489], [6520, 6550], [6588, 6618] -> -0.03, 17.8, 18.1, 17.9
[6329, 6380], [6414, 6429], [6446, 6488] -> 0.02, 17.6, 17.8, 17.7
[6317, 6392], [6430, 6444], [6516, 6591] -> 0.07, 17.4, 19.6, 18.3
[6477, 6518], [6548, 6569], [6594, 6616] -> -0.18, 17.2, 17.9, 17.6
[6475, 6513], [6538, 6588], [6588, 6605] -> -0.15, 17.2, 17.9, 17.7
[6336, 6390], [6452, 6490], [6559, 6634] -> 0.04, 17.6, 19.1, 18.3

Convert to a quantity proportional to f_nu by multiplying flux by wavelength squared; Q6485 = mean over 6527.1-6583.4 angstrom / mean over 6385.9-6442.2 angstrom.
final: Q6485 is 1.21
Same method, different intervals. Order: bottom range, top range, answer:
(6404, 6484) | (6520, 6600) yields 1.16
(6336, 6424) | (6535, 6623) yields 1.18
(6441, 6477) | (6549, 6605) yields 1.16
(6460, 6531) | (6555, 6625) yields 1.15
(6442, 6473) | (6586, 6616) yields 1.07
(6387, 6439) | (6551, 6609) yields 1.23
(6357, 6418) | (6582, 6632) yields 1.12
